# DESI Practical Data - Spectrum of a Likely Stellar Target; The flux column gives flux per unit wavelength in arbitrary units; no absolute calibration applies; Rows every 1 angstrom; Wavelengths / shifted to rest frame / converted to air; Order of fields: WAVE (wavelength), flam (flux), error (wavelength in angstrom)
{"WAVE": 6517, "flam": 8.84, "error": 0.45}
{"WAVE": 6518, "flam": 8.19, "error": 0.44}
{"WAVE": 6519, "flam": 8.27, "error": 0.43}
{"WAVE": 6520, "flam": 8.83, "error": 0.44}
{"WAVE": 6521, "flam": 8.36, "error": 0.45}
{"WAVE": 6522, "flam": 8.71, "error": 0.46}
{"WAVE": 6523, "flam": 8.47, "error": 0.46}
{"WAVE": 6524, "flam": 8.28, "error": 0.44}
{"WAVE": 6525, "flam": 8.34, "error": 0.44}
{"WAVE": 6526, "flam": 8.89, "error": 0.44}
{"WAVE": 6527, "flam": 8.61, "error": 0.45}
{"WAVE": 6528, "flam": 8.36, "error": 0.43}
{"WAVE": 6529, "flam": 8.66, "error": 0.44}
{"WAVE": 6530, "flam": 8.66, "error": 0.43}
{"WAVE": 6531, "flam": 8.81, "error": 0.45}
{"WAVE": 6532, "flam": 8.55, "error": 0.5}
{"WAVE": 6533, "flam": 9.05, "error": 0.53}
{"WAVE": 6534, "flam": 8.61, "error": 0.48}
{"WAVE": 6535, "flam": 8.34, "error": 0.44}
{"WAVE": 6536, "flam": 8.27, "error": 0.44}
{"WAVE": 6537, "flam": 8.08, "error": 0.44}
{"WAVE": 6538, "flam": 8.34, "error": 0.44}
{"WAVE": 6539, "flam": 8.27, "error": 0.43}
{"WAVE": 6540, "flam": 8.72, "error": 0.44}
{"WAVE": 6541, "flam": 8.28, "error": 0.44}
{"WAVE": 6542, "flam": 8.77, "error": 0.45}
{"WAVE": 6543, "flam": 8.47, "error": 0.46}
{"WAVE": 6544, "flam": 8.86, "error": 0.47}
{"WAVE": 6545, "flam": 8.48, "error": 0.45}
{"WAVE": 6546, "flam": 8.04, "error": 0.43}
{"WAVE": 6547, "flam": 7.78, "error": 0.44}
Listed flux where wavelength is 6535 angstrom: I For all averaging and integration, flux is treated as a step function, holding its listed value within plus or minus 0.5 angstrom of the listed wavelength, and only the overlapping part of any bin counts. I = 8.34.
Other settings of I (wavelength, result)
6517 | 8.84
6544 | 8.86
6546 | 8.04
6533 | 9.05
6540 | 8.72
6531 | 8.81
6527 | 8.61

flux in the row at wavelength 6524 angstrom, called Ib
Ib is 8.28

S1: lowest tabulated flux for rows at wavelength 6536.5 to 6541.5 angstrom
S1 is 8.08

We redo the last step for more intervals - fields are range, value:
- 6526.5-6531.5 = 8.36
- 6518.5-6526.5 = 8.27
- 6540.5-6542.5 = 8.28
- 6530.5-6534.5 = 8.55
